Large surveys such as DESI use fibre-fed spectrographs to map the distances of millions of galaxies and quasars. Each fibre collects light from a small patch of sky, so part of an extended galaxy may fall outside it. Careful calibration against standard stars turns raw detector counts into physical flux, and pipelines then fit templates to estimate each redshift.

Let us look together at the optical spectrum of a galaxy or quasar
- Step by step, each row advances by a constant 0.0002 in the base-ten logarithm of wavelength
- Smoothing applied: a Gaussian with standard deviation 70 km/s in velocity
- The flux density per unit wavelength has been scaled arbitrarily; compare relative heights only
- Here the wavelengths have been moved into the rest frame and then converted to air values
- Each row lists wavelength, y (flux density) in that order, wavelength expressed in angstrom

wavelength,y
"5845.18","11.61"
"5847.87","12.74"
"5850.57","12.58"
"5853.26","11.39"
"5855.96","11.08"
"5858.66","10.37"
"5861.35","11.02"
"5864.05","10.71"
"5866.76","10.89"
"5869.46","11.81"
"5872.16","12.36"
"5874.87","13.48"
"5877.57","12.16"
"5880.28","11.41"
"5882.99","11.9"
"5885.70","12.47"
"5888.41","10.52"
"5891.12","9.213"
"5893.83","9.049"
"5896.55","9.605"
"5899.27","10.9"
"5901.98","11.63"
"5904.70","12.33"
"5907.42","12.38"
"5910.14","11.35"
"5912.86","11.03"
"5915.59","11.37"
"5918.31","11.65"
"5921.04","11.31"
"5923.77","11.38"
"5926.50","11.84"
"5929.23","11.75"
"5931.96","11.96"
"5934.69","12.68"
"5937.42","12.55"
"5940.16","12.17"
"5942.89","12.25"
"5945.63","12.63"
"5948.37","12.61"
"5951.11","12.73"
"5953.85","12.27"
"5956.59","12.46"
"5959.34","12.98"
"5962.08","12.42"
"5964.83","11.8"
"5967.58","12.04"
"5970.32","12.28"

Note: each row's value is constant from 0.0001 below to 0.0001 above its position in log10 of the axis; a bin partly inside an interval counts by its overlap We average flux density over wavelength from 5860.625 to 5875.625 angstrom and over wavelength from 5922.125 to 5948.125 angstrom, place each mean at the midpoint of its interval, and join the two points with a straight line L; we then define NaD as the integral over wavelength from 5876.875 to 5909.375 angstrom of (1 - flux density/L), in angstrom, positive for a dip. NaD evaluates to 2.0 angstrom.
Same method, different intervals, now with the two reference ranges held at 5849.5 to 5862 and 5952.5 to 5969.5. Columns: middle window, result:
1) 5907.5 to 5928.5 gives 0.7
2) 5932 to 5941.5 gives -0.2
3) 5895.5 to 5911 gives 0.5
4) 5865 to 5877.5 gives -0.7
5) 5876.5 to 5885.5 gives -0.3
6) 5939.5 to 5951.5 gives -0.3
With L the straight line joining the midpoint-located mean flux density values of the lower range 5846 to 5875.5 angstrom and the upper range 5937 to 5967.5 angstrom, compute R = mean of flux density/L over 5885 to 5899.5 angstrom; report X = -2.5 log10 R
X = 0.17 mag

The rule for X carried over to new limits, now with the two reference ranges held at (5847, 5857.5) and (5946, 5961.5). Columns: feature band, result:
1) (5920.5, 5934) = 0.062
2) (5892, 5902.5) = 0.200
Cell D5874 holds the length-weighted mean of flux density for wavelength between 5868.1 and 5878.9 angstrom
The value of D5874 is 12.5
